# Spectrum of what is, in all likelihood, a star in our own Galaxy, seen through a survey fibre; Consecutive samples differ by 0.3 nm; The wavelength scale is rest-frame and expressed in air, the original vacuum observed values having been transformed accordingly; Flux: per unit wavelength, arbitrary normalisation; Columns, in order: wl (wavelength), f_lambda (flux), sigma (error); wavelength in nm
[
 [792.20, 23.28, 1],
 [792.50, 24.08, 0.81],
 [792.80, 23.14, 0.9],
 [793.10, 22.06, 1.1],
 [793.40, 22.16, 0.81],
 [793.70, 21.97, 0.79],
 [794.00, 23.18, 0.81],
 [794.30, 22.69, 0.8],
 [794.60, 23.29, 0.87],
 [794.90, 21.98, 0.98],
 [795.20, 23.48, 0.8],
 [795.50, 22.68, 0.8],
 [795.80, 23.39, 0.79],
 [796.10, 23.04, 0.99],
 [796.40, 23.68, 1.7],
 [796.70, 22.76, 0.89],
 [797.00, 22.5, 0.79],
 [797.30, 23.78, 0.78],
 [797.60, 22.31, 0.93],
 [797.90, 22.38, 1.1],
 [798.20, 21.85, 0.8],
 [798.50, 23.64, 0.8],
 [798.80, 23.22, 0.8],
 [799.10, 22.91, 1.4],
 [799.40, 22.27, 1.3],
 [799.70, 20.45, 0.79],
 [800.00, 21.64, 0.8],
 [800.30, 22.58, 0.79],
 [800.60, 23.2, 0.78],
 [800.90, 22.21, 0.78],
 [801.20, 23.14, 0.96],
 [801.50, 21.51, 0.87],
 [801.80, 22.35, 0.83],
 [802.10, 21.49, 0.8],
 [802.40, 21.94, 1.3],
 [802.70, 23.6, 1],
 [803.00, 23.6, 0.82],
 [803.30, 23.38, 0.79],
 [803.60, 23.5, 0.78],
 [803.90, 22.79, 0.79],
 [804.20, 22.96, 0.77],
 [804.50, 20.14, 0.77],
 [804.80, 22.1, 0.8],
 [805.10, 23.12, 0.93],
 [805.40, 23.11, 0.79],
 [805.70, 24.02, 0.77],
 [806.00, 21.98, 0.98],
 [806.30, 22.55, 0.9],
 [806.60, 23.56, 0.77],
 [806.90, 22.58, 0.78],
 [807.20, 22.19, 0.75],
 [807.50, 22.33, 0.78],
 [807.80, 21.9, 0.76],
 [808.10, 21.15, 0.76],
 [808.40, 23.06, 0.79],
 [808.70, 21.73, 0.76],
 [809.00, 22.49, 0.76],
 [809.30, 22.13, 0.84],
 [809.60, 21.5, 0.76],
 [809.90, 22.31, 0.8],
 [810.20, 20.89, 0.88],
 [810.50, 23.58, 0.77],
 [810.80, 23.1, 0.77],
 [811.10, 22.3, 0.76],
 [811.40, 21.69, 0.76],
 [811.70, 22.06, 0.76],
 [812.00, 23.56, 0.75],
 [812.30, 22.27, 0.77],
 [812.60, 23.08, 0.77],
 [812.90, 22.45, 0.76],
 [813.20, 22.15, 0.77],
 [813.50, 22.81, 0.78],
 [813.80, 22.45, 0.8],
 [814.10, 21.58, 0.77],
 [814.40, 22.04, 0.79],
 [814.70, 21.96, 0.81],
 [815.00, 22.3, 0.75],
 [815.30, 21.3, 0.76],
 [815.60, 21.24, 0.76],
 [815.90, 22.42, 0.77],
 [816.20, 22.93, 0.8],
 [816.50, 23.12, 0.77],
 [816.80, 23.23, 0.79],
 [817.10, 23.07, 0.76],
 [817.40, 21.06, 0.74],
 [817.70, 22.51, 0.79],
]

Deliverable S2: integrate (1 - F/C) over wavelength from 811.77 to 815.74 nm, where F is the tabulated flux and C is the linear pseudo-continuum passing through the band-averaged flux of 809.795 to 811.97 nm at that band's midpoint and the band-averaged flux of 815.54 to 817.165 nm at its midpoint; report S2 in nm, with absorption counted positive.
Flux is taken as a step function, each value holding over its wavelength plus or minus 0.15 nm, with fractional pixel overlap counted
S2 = 0.05 nm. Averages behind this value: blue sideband 22.3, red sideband 22.7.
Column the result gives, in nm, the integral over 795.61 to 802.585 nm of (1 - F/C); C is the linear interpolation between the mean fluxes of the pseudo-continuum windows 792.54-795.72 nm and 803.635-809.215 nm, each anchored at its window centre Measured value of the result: 0.02 nm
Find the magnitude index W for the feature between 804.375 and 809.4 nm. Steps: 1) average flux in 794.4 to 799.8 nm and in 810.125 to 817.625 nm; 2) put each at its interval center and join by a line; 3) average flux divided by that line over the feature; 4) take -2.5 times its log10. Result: 0.01 mag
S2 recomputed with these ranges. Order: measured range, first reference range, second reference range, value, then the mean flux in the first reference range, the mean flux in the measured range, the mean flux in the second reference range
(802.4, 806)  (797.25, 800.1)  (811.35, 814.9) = -0.075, 22.4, 22.9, 22.4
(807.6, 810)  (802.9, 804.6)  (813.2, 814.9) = 0.048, 22.8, 22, 22.2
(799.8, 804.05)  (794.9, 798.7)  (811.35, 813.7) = 0.035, 22.9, 22.6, 22.5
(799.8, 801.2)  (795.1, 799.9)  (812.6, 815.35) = 0.015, 22.8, 22.4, 22.2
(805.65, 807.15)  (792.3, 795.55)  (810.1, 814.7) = -0.019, 22.8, 22.8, 22.4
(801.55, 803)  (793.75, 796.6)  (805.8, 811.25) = 0.014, 23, 22.4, 22.3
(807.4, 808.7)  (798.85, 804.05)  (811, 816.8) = 0.021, 22.5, 22.1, 22.3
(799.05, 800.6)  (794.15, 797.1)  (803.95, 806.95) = 0.053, 23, 22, 22.6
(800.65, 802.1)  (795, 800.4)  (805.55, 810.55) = 0.018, 22.7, 22.3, 22.3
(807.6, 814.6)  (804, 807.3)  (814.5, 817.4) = 0.054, 22.6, 22.3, 22.3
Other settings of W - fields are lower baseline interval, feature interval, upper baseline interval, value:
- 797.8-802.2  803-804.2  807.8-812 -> -0.05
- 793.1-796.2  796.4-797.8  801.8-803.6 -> -0.01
